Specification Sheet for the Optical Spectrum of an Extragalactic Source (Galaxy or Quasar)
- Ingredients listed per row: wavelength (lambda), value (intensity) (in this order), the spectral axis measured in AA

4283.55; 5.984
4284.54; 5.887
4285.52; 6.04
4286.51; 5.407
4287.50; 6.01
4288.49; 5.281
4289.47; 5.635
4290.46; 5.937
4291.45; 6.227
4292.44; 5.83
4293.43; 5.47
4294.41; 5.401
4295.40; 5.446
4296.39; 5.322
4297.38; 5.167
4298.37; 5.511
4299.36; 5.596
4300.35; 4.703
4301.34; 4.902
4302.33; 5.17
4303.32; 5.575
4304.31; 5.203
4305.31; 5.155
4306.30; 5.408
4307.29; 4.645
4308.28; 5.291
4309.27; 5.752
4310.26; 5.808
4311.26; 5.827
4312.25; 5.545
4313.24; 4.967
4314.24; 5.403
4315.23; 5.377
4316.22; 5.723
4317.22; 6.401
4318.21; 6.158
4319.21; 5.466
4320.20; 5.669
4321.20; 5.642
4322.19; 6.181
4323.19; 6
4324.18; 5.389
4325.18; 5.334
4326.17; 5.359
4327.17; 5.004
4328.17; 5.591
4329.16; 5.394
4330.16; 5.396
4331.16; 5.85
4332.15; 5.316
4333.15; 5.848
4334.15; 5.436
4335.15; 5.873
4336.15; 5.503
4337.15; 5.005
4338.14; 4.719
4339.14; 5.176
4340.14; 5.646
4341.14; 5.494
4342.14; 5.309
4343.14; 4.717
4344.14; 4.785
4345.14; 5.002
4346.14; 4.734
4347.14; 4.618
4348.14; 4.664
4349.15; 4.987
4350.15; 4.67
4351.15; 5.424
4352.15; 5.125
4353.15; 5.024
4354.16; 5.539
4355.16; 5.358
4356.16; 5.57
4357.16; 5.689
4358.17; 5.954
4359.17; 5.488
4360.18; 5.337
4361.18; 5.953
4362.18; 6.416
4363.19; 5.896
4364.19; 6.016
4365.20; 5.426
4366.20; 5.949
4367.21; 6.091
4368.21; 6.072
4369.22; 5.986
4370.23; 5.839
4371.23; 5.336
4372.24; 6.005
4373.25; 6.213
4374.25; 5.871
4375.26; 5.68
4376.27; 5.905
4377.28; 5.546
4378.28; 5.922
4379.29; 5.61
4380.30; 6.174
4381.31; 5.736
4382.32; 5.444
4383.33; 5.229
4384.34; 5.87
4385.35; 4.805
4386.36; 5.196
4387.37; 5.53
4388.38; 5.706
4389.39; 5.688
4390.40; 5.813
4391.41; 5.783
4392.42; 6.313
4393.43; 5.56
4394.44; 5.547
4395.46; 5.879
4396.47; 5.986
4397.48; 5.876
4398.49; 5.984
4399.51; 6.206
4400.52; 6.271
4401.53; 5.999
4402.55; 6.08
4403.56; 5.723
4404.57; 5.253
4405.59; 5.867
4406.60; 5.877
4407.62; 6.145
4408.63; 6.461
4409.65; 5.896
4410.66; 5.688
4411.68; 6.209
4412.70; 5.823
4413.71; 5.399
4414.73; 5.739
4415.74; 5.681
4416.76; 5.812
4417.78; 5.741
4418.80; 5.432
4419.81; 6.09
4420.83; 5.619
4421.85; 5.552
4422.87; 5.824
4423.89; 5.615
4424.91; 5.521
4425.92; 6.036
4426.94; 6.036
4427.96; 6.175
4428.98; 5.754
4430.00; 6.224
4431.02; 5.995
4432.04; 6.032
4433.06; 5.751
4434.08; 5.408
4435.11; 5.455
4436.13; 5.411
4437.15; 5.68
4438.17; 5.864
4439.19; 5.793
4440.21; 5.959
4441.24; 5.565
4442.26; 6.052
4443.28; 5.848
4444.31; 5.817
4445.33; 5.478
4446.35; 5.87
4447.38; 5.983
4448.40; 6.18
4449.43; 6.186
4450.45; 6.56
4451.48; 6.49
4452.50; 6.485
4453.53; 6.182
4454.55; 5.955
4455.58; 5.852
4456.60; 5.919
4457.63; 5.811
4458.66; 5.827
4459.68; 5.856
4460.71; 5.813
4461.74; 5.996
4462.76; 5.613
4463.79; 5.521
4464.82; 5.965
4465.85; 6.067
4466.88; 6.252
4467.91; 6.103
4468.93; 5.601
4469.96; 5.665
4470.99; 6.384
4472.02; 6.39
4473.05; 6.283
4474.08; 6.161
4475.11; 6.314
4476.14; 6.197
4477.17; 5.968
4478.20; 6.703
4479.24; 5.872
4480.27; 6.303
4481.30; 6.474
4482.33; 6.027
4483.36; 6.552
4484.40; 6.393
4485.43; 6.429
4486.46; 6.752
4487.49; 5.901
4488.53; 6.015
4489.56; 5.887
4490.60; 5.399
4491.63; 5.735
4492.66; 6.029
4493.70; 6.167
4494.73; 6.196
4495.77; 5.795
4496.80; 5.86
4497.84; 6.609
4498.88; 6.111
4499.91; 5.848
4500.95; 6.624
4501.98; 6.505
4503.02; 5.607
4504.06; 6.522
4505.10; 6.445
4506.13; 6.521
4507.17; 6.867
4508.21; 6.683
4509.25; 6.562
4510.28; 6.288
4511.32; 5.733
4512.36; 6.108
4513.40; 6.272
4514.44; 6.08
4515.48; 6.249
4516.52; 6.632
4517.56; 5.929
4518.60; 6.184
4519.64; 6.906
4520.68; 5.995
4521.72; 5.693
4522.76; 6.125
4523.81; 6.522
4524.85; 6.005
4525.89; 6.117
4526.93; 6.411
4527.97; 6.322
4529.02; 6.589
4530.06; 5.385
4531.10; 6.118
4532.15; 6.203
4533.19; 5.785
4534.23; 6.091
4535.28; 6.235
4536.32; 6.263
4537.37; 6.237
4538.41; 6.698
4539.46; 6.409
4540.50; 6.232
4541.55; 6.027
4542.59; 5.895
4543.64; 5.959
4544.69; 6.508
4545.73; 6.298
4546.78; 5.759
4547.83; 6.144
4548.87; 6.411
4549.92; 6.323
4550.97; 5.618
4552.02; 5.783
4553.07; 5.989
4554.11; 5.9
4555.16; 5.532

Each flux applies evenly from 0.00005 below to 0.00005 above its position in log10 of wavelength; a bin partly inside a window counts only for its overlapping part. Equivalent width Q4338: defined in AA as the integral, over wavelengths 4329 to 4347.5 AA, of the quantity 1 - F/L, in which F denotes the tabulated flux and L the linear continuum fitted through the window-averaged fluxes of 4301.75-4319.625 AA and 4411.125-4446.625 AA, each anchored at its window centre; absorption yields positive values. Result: 1.0 AA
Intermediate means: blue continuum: 5.49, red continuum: 5.78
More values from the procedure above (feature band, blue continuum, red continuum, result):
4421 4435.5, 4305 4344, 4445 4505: 0.2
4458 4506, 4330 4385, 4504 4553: -0.7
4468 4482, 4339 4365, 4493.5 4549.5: -0.5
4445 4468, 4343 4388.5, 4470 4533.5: -0.1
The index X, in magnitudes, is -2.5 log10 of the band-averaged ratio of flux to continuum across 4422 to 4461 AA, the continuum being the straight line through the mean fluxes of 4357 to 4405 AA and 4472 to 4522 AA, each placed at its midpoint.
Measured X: 0.021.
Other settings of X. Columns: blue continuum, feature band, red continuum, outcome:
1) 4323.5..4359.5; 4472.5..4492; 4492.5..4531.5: -0.021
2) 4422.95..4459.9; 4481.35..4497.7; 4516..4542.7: -0.006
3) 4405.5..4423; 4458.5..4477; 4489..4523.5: 0.005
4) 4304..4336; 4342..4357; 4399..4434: 0.122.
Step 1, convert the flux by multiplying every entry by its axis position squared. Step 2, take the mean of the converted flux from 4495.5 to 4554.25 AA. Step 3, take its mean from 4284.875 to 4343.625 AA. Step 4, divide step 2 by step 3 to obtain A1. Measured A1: 1.24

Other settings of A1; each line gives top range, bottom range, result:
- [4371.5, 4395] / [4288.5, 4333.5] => 1.07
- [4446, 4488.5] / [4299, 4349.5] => 1.22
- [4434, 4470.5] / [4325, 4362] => 1.17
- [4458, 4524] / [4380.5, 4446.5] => 1.10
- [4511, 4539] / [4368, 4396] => 1.15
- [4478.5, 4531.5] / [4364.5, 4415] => 1.13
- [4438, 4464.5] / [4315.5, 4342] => 1.13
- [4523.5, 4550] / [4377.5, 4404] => 1.15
